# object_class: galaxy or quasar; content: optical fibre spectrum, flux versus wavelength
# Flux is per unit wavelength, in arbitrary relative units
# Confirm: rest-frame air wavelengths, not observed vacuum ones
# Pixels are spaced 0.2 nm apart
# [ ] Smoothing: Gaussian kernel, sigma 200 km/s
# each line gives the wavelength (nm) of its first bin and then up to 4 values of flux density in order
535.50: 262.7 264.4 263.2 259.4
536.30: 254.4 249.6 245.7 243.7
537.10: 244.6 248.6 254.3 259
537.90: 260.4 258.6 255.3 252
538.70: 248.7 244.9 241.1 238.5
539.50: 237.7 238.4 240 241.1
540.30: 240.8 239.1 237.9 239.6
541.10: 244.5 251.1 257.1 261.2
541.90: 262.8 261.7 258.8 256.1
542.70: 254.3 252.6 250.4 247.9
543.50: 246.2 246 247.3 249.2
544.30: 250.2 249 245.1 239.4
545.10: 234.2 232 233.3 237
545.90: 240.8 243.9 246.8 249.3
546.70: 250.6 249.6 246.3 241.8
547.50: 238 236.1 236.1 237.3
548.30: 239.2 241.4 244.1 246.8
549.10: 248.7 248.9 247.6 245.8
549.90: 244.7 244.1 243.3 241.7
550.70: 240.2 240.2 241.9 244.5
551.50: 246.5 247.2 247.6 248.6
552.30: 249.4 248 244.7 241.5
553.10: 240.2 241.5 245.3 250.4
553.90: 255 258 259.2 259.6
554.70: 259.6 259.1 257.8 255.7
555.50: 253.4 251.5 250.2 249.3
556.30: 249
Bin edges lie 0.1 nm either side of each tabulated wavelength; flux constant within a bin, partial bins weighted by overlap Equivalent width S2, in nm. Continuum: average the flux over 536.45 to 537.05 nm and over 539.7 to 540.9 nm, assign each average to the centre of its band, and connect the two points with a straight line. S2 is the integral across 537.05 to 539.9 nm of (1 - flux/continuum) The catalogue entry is -0.07 nm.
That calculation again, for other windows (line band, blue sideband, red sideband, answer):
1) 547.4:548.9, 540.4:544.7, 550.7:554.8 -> 0.06 nm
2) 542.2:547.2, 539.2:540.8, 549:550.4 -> -0.08 nm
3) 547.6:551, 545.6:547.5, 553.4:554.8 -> 0.08 nm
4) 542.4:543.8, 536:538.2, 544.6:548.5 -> -0.03 nm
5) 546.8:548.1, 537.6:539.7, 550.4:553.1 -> 0.03 nm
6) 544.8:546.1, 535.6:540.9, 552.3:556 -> 0.07 nm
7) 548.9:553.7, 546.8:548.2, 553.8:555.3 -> 0.10 nm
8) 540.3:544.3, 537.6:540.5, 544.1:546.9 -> -0.09 nm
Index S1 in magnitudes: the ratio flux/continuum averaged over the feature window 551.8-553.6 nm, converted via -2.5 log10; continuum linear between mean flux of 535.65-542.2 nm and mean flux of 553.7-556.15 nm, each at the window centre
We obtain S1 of 0.042 mag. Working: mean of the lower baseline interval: 250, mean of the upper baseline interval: 256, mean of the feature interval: 245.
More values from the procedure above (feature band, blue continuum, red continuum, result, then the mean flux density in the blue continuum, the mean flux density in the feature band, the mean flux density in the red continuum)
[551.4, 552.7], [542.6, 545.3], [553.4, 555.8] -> 0.02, 247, 248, 255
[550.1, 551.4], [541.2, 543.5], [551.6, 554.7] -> 0.04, 255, 242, 249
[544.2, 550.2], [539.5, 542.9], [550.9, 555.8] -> 0.03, 249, 243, 250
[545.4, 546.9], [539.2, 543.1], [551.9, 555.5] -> 0.03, 248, 244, 251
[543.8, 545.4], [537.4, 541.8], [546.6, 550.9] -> 0.01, 247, 243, 243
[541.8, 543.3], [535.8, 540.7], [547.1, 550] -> -0.04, 248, 256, 243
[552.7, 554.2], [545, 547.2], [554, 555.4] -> 0.04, 242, 247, 258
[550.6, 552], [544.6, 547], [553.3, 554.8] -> 0.03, 242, 244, 254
